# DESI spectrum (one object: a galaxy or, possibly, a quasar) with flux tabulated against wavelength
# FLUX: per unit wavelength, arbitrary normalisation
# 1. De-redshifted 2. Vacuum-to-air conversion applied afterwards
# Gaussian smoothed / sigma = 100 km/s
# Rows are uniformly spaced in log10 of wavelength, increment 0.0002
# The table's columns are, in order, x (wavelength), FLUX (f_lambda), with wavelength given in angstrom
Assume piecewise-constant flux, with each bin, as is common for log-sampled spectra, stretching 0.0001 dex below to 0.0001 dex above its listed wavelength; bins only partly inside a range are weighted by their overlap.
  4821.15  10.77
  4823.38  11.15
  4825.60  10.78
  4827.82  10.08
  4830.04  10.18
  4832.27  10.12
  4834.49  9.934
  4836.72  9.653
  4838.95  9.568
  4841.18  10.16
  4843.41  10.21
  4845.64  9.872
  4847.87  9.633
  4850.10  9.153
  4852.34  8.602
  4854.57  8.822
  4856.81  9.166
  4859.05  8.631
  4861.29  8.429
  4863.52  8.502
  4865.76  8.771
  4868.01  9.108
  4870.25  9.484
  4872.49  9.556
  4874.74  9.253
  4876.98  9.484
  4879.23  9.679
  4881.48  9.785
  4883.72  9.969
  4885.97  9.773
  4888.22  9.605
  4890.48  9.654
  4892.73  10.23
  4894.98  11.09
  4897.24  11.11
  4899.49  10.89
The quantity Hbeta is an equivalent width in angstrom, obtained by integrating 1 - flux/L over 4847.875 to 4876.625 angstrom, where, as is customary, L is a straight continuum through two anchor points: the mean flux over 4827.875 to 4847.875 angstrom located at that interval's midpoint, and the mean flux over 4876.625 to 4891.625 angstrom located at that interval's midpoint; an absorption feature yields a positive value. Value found 2.43 angstrom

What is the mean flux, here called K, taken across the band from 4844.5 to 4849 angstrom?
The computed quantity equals 9.77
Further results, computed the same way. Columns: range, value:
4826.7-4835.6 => 10.1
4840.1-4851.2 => 9.81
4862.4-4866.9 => 8.64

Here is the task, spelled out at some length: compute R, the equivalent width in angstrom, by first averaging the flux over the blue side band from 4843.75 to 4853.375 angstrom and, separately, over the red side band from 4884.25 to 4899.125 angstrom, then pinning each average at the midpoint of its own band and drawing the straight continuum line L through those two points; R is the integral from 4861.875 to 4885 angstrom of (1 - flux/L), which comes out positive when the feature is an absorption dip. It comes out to 1.3 angstrom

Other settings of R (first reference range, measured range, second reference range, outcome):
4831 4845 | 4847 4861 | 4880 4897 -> 1.43 angstrom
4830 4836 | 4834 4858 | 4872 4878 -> 0.81 angstrom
